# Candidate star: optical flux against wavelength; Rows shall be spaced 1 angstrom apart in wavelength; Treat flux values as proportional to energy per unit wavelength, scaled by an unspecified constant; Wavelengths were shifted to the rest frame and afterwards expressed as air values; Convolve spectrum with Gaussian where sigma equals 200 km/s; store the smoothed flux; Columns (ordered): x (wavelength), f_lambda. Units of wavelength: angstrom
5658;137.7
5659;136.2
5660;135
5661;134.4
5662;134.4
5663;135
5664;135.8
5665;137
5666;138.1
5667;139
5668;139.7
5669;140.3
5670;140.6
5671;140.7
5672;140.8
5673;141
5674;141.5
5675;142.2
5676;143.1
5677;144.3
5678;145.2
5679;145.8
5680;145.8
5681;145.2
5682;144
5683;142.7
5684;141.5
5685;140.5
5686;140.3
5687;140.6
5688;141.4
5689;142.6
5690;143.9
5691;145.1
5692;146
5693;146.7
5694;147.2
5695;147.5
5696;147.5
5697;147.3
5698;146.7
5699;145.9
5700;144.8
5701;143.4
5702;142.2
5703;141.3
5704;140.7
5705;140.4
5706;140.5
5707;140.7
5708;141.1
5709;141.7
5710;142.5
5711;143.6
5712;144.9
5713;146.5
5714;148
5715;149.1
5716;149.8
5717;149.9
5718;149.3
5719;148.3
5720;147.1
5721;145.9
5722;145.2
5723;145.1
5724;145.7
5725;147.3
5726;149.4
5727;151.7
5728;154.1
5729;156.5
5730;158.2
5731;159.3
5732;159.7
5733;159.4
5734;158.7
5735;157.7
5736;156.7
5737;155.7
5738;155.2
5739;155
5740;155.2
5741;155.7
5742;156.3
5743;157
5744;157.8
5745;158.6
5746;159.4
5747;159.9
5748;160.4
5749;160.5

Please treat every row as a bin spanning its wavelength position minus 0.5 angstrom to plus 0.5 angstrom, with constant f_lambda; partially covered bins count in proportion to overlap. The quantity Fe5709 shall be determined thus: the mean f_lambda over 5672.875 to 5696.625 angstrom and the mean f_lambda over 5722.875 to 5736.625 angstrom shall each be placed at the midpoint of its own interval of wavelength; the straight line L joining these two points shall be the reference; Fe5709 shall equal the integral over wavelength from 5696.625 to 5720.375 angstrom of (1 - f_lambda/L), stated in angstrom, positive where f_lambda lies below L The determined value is 0.75 angstrom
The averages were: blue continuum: 144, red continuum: 155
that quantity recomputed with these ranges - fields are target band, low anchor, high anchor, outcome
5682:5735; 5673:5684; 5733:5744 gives 1.21 angstrom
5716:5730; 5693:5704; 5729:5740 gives 0.39 angstrom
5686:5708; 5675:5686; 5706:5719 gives 0.12 angstrom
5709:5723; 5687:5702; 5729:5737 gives 0.53 angstrom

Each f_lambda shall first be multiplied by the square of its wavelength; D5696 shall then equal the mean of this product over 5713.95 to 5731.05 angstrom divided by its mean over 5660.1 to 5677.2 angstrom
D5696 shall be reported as 1.10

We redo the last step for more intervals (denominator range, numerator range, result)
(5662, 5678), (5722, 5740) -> 1.13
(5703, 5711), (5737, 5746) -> 1.12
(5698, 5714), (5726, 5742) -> 1.10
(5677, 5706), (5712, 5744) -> 1.07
